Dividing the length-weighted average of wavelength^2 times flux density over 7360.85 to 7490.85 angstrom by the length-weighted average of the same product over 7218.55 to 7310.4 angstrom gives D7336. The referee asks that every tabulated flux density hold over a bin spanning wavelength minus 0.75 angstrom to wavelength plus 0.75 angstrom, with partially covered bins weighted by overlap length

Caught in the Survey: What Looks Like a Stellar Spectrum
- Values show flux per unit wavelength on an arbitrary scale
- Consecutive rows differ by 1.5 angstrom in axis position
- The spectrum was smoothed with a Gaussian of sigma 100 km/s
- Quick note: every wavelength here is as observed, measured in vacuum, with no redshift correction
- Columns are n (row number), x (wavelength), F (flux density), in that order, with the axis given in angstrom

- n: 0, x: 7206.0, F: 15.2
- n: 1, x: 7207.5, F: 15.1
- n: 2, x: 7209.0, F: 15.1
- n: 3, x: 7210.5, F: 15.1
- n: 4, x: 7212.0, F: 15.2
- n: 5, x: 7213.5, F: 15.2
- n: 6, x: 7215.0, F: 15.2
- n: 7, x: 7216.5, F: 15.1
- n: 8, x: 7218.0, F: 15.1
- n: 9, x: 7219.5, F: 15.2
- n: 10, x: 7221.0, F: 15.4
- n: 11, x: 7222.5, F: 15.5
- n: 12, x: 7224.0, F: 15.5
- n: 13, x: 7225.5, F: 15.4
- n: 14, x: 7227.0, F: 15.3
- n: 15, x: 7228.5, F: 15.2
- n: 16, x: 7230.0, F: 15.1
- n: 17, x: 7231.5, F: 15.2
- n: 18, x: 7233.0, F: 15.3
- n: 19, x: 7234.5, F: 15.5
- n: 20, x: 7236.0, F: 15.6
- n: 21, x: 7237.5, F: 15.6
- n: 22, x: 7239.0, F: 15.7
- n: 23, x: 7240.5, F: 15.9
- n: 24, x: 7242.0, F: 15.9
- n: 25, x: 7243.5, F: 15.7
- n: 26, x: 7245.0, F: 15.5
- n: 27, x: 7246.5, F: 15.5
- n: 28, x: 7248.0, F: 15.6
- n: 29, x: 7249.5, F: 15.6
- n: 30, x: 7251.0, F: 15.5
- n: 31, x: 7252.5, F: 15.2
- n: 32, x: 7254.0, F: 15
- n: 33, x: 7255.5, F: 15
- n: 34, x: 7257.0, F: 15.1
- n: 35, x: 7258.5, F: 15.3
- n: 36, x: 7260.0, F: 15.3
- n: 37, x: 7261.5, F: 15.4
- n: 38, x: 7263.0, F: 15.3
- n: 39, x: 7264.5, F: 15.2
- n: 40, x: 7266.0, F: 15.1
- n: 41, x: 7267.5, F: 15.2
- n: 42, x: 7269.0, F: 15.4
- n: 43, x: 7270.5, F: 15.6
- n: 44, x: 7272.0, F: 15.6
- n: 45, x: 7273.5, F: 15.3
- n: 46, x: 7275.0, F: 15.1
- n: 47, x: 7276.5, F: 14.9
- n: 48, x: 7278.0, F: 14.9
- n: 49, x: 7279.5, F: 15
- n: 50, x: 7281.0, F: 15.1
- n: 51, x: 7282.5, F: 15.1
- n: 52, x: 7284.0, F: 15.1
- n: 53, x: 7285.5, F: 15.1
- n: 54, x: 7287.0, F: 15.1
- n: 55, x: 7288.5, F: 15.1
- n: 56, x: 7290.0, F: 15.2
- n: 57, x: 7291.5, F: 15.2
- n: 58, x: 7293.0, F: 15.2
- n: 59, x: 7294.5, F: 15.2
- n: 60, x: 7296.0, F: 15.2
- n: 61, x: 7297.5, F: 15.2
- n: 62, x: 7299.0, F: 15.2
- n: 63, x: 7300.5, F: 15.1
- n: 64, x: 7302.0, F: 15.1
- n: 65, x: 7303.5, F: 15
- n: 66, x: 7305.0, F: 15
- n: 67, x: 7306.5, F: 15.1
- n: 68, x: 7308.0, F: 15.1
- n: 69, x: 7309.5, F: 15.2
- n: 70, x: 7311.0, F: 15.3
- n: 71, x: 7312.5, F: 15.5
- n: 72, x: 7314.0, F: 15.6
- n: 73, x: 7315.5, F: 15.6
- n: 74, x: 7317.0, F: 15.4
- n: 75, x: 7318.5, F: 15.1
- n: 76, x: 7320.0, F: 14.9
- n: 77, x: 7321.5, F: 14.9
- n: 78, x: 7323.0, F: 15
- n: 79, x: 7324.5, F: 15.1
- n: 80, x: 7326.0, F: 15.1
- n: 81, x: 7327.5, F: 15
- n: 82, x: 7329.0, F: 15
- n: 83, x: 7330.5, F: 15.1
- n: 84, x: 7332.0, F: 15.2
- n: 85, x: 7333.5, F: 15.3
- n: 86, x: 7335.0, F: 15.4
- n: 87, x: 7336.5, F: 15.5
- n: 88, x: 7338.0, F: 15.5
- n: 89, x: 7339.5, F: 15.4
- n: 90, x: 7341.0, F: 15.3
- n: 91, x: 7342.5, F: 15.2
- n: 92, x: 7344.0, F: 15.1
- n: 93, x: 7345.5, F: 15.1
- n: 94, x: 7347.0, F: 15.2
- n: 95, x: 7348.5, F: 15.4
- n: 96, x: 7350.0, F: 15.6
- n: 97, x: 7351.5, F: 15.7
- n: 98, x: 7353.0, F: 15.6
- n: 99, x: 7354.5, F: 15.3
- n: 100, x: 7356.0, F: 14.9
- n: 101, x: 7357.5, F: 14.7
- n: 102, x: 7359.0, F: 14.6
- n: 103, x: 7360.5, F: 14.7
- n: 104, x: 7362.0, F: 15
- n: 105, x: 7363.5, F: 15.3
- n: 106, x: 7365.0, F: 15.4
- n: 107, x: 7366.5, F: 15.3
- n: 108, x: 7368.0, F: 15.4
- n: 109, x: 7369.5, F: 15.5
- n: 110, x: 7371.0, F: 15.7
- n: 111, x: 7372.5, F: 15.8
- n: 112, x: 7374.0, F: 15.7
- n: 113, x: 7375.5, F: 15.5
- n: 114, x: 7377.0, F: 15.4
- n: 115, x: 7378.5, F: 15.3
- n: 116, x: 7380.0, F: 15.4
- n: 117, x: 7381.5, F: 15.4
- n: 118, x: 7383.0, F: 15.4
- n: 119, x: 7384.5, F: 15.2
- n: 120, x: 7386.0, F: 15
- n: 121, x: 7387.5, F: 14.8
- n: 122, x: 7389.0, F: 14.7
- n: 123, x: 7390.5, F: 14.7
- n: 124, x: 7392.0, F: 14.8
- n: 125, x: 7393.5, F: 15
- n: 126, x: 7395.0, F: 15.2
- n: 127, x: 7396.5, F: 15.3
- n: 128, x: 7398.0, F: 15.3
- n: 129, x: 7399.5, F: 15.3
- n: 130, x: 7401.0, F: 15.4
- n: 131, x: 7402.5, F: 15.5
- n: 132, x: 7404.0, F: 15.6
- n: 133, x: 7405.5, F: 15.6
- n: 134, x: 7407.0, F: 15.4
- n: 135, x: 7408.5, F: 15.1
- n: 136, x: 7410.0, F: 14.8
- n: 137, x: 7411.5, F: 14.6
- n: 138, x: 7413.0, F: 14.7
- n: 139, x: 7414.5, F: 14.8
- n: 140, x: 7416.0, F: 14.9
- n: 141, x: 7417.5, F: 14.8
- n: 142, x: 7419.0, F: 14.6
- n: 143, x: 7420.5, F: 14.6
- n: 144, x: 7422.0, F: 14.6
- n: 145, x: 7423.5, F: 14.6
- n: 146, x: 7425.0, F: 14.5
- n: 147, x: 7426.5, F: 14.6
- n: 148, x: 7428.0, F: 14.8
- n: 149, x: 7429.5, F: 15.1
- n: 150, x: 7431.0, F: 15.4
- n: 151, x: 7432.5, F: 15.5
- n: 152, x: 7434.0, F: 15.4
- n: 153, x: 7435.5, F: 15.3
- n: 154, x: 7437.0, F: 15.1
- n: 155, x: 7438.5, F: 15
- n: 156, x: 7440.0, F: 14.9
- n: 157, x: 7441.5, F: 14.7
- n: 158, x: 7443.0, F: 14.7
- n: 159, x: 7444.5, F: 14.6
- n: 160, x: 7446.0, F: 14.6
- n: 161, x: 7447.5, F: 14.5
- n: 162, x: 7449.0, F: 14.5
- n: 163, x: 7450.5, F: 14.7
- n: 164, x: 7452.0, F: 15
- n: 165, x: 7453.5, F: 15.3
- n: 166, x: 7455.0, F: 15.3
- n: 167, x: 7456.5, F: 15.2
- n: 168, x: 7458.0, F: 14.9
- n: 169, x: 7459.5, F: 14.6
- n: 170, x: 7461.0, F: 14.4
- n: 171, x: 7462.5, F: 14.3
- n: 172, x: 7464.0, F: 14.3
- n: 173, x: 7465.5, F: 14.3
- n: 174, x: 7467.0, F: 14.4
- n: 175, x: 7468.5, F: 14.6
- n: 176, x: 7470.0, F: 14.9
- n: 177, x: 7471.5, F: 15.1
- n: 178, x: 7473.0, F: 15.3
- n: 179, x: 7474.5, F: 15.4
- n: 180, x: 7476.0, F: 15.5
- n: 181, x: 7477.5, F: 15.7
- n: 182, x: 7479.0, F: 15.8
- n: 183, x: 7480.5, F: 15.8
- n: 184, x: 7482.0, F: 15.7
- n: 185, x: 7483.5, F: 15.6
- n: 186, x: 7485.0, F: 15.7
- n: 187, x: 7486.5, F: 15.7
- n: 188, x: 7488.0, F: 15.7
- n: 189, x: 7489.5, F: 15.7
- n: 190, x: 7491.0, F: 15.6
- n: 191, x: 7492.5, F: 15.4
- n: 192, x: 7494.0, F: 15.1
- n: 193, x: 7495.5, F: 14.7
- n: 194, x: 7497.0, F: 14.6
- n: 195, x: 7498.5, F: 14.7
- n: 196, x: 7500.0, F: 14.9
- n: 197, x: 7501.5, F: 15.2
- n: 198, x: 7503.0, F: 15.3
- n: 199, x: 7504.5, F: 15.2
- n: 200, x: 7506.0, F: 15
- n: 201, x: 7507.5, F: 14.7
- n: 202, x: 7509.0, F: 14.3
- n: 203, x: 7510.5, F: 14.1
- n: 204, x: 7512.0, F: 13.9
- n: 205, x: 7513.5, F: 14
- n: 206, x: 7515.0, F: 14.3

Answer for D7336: 1.0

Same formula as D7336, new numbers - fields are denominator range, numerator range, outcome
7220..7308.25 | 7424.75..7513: 1.04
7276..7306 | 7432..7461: 1.03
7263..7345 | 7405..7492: 1.03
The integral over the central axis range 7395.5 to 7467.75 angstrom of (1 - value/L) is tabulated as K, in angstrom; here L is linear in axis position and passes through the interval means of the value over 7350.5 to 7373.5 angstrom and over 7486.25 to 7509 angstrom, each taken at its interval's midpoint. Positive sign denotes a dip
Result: 1.4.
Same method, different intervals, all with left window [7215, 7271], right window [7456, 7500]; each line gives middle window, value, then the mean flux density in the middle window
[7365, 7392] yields -0.1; 15.3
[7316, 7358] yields 0.2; 15.2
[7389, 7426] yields 0.5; 15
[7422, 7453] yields 0.6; 14.9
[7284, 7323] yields 0.3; 15.2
